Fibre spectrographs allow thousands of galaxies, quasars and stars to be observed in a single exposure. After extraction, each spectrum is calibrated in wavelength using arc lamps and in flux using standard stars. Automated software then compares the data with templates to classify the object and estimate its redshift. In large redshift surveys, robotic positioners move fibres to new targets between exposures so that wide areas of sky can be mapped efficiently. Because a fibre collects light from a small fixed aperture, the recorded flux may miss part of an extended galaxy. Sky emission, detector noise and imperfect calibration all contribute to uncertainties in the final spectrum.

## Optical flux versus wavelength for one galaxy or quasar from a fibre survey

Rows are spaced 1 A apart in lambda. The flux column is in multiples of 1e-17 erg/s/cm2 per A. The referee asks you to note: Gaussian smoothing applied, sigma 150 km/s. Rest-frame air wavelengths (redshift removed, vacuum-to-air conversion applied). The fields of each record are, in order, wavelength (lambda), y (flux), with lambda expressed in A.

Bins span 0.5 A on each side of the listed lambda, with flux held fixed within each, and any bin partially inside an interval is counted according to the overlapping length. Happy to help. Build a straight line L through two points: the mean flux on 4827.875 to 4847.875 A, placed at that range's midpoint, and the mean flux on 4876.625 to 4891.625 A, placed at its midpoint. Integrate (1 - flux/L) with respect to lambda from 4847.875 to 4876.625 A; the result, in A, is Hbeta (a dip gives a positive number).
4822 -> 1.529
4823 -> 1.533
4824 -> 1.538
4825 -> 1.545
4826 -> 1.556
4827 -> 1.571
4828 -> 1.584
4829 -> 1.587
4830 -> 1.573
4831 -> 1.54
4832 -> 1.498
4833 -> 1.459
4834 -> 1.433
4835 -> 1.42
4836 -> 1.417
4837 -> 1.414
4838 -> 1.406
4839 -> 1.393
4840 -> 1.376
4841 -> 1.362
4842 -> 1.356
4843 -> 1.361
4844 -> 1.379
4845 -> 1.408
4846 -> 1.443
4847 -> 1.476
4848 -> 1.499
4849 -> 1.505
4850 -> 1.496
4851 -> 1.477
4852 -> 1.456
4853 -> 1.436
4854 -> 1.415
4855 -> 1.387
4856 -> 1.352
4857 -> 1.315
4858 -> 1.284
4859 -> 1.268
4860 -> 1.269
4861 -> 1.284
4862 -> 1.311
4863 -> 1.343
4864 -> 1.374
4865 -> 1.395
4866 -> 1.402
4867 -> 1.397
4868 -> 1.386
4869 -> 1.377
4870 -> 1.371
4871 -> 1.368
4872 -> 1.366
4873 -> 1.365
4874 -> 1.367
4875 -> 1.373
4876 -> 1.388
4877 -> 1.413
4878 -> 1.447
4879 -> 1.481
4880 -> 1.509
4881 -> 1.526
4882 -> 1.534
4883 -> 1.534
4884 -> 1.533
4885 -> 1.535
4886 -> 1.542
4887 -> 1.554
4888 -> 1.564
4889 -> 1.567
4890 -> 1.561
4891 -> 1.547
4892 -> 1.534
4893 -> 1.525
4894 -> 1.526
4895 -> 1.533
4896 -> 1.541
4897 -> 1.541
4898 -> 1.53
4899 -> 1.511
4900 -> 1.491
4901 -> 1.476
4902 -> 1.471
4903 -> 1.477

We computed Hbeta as 2.1 A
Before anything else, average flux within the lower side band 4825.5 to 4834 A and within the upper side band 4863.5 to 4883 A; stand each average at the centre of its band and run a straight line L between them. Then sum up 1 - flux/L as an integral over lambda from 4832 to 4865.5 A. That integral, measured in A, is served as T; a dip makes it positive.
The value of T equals 2.1 A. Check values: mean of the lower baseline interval 1.54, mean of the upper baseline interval 1.42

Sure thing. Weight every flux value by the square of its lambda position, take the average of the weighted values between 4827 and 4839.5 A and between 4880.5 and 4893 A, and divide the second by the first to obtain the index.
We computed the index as 1.1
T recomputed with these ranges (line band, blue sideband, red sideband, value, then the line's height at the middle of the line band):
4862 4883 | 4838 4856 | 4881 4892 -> 1.29 A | 1.5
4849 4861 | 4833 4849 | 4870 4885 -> 0.39 A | 1.43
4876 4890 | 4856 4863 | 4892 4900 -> -0.67 A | 1.45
